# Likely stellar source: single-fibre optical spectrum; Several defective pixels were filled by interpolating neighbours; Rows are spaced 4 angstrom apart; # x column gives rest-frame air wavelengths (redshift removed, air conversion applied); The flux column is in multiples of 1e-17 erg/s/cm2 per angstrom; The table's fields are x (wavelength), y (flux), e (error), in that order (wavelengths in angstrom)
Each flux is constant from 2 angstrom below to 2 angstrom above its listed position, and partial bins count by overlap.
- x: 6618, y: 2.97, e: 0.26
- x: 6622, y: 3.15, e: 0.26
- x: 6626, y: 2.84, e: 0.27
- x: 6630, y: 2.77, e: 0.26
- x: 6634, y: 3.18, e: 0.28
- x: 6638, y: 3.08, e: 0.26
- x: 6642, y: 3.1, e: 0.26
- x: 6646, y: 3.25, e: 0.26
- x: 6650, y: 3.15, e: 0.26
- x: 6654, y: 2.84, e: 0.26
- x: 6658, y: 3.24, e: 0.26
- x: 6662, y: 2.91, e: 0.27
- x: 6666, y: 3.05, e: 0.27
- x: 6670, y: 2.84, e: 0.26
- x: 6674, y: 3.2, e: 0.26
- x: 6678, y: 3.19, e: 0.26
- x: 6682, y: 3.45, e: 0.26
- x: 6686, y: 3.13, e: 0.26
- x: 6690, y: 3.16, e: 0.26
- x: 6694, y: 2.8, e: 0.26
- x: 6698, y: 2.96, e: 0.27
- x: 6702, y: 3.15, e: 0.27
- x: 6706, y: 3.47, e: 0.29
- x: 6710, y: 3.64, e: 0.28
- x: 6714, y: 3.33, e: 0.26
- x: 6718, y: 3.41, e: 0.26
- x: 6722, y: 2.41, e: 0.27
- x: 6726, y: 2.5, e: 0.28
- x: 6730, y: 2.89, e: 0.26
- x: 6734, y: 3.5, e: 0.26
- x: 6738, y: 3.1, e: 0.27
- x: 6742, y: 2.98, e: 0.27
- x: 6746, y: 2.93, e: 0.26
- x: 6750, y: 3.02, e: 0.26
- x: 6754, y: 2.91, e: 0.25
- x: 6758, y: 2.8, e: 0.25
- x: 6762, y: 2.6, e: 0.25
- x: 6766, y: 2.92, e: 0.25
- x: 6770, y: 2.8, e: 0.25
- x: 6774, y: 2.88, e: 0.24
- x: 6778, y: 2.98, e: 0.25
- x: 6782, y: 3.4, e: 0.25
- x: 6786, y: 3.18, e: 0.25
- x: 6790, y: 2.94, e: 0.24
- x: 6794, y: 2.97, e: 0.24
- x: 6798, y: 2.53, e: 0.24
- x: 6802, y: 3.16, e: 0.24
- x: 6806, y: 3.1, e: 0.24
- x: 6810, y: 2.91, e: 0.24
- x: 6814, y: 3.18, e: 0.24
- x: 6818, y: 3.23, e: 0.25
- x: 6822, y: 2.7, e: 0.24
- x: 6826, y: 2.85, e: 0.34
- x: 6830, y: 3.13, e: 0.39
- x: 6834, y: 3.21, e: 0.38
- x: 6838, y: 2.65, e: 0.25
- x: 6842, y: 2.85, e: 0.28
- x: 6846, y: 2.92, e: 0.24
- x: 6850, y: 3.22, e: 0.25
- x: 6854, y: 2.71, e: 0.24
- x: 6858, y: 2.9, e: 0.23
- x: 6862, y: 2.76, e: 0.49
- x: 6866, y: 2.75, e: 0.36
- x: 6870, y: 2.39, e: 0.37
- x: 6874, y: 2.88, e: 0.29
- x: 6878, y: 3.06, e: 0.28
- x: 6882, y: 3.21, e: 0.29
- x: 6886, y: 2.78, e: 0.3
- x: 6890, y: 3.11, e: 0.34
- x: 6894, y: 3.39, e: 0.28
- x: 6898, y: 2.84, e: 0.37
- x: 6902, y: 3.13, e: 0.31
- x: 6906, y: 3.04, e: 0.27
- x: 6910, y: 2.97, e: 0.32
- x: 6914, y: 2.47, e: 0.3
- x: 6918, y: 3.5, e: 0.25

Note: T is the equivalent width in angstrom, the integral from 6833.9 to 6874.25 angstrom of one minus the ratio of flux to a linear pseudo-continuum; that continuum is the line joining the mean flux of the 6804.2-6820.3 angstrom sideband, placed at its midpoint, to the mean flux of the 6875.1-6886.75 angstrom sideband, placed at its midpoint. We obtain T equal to 3.1 angstrom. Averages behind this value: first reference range 3.1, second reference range 3.03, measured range 2.82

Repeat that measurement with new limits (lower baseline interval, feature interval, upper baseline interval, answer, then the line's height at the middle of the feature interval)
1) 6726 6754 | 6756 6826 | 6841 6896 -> 0.6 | 2.98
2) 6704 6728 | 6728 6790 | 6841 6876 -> 0.9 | 3.03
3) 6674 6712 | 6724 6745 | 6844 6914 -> 1.1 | 3.15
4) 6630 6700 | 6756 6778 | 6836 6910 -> 1.4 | 3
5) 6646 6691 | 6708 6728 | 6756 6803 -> -0.2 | 3.03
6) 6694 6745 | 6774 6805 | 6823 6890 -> -0.2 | 2.99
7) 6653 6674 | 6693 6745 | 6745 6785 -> -2.2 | 2.96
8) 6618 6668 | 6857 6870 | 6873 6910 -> 1.3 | 3.05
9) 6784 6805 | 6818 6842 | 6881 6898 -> 0.6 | 3.01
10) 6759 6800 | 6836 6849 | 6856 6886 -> 0.1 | 2.87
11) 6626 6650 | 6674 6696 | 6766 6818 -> -0.8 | 3.05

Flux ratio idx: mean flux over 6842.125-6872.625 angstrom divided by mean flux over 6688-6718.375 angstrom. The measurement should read 0.87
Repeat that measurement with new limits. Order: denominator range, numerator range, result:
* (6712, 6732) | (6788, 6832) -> 1.02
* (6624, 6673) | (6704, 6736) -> 1.04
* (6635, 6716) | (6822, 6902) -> 0.93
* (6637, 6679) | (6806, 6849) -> 0.97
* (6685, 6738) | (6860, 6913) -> 0.95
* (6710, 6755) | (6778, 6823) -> 1.00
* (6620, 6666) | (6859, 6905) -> 0.96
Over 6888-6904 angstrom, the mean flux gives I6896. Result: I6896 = 3.12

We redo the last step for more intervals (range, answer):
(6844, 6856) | 2.95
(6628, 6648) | 3.08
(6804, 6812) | 3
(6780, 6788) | 3.29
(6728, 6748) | 3.08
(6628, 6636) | 2.98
